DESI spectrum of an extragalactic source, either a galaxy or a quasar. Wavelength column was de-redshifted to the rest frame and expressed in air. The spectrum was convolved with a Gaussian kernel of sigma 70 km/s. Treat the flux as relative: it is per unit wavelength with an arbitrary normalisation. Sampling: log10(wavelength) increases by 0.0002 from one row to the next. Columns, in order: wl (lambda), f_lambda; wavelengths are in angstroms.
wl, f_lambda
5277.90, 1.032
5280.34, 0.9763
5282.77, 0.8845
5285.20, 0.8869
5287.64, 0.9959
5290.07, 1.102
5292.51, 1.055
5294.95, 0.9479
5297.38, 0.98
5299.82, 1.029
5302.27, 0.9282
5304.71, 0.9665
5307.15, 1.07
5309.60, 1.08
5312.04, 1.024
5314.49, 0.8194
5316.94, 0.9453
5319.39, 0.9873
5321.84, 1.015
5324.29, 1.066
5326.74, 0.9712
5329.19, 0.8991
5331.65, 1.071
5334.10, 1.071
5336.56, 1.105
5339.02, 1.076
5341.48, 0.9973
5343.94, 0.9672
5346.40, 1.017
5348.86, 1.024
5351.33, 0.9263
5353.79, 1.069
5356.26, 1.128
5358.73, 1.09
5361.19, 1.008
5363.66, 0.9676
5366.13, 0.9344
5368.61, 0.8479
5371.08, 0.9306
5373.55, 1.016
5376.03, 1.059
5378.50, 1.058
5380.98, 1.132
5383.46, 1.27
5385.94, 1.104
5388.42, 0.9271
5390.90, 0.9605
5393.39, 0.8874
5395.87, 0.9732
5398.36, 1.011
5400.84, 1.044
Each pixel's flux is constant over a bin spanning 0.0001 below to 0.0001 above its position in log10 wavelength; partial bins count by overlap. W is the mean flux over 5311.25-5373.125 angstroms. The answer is 0.998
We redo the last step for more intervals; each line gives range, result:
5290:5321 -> 0.991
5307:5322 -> 0.984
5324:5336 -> 1.02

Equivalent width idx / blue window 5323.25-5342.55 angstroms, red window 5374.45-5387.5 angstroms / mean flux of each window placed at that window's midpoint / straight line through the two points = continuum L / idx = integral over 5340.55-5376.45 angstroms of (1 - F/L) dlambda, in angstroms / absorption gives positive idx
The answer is 2.6 angstroms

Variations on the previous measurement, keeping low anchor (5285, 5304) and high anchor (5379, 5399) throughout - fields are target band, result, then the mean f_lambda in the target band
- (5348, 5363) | -0.3 angstroms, 1.04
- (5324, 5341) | -0.4 angstroms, 1.03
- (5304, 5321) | 0.3 angstroms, 0.986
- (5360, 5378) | 1.0 angstroms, 0.97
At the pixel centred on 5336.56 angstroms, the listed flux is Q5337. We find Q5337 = 1.105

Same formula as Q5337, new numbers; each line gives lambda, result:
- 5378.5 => 1.058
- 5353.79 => 1.069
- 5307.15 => 1.07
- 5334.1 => 1.071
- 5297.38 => 0.98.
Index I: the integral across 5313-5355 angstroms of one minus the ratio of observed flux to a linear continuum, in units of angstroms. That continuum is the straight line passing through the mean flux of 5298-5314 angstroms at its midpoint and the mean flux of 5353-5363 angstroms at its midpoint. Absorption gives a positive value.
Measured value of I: 1.5 angstroms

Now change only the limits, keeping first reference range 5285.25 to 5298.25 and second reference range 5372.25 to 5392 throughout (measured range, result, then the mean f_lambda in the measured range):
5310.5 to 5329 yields 0.93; 0.973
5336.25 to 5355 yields 0.42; 1.02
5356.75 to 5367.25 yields 0.43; 1.01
